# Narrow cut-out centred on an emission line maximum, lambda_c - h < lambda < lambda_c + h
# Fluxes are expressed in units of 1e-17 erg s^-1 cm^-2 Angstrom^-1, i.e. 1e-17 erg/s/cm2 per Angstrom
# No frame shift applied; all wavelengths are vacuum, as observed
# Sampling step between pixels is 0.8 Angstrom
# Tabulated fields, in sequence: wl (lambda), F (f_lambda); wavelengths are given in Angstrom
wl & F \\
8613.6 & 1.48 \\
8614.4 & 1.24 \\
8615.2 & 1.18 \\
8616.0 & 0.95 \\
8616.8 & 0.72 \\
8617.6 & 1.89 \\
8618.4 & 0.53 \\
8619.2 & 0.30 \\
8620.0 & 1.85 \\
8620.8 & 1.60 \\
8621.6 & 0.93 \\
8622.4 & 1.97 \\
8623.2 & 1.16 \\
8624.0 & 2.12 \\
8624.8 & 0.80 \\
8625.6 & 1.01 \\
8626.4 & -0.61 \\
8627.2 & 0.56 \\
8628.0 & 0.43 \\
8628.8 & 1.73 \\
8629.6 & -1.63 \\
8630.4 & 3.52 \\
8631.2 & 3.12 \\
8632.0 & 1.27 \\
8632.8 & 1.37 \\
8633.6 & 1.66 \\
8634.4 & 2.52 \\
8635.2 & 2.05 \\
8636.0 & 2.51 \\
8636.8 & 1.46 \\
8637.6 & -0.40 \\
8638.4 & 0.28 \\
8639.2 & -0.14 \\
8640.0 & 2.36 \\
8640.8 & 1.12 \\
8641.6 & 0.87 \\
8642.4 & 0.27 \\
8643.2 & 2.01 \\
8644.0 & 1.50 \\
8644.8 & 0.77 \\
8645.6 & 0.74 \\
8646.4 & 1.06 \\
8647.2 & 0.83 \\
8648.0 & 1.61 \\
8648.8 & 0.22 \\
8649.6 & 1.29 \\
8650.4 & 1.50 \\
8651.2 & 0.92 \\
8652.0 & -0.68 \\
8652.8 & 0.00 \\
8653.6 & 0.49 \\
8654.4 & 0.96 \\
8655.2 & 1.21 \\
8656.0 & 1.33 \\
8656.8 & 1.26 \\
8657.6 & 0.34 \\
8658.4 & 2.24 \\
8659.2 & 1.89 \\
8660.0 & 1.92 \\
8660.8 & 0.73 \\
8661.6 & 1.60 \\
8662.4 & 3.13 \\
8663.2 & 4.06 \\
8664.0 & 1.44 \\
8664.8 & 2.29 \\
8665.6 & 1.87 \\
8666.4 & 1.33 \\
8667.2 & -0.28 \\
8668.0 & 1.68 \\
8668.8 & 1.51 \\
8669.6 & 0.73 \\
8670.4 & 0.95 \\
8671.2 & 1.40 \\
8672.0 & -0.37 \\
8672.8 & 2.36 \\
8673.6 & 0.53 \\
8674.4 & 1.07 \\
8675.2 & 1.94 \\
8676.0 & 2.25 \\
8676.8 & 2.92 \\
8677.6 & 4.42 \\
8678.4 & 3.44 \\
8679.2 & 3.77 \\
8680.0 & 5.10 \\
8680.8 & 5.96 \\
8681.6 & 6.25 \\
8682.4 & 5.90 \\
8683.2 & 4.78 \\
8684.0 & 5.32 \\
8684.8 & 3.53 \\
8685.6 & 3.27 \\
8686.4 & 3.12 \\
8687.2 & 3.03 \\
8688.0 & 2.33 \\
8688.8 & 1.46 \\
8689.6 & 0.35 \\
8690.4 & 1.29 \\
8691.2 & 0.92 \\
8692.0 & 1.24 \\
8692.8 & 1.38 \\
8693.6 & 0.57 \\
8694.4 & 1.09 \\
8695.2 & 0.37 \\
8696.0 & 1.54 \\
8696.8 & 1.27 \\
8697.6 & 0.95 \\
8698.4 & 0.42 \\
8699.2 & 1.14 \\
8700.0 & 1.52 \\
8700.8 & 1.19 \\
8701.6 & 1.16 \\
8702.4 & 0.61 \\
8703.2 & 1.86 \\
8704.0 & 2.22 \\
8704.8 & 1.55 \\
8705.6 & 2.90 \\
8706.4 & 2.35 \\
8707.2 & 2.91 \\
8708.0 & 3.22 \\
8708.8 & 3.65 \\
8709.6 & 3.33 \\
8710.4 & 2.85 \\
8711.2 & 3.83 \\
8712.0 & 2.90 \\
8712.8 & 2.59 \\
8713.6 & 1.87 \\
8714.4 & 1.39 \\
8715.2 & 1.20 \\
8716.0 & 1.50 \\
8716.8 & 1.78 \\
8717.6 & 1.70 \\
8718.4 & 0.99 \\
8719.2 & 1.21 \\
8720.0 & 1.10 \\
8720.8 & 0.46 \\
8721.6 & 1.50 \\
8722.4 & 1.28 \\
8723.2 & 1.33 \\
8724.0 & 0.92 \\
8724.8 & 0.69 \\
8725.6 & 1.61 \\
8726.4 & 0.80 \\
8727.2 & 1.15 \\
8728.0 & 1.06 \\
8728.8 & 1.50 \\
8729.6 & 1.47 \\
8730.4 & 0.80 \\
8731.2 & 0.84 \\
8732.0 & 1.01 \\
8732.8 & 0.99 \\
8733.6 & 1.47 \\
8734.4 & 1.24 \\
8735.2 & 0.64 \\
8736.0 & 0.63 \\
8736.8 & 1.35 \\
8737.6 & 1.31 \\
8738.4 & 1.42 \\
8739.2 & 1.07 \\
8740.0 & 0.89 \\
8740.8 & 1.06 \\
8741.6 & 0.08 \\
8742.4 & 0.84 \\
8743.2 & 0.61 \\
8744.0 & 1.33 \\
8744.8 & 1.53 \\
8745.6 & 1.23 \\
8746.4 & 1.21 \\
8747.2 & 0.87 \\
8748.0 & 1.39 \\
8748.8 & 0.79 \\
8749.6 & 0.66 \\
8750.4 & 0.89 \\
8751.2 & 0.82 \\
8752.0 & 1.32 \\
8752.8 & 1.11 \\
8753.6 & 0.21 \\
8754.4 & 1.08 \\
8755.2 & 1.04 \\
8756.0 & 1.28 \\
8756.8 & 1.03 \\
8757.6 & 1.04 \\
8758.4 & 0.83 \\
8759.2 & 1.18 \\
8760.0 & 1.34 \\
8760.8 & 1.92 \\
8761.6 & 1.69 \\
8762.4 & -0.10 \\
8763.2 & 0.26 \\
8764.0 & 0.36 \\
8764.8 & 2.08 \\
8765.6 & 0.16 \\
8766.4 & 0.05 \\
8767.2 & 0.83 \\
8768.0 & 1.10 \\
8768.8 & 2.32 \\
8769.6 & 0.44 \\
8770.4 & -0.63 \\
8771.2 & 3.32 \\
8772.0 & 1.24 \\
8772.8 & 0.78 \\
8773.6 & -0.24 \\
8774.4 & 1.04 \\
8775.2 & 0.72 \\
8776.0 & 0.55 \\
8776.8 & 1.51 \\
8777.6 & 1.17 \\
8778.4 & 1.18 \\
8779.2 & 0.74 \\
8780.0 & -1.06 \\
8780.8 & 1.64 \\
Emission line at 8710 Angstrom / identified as [N II] 6583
